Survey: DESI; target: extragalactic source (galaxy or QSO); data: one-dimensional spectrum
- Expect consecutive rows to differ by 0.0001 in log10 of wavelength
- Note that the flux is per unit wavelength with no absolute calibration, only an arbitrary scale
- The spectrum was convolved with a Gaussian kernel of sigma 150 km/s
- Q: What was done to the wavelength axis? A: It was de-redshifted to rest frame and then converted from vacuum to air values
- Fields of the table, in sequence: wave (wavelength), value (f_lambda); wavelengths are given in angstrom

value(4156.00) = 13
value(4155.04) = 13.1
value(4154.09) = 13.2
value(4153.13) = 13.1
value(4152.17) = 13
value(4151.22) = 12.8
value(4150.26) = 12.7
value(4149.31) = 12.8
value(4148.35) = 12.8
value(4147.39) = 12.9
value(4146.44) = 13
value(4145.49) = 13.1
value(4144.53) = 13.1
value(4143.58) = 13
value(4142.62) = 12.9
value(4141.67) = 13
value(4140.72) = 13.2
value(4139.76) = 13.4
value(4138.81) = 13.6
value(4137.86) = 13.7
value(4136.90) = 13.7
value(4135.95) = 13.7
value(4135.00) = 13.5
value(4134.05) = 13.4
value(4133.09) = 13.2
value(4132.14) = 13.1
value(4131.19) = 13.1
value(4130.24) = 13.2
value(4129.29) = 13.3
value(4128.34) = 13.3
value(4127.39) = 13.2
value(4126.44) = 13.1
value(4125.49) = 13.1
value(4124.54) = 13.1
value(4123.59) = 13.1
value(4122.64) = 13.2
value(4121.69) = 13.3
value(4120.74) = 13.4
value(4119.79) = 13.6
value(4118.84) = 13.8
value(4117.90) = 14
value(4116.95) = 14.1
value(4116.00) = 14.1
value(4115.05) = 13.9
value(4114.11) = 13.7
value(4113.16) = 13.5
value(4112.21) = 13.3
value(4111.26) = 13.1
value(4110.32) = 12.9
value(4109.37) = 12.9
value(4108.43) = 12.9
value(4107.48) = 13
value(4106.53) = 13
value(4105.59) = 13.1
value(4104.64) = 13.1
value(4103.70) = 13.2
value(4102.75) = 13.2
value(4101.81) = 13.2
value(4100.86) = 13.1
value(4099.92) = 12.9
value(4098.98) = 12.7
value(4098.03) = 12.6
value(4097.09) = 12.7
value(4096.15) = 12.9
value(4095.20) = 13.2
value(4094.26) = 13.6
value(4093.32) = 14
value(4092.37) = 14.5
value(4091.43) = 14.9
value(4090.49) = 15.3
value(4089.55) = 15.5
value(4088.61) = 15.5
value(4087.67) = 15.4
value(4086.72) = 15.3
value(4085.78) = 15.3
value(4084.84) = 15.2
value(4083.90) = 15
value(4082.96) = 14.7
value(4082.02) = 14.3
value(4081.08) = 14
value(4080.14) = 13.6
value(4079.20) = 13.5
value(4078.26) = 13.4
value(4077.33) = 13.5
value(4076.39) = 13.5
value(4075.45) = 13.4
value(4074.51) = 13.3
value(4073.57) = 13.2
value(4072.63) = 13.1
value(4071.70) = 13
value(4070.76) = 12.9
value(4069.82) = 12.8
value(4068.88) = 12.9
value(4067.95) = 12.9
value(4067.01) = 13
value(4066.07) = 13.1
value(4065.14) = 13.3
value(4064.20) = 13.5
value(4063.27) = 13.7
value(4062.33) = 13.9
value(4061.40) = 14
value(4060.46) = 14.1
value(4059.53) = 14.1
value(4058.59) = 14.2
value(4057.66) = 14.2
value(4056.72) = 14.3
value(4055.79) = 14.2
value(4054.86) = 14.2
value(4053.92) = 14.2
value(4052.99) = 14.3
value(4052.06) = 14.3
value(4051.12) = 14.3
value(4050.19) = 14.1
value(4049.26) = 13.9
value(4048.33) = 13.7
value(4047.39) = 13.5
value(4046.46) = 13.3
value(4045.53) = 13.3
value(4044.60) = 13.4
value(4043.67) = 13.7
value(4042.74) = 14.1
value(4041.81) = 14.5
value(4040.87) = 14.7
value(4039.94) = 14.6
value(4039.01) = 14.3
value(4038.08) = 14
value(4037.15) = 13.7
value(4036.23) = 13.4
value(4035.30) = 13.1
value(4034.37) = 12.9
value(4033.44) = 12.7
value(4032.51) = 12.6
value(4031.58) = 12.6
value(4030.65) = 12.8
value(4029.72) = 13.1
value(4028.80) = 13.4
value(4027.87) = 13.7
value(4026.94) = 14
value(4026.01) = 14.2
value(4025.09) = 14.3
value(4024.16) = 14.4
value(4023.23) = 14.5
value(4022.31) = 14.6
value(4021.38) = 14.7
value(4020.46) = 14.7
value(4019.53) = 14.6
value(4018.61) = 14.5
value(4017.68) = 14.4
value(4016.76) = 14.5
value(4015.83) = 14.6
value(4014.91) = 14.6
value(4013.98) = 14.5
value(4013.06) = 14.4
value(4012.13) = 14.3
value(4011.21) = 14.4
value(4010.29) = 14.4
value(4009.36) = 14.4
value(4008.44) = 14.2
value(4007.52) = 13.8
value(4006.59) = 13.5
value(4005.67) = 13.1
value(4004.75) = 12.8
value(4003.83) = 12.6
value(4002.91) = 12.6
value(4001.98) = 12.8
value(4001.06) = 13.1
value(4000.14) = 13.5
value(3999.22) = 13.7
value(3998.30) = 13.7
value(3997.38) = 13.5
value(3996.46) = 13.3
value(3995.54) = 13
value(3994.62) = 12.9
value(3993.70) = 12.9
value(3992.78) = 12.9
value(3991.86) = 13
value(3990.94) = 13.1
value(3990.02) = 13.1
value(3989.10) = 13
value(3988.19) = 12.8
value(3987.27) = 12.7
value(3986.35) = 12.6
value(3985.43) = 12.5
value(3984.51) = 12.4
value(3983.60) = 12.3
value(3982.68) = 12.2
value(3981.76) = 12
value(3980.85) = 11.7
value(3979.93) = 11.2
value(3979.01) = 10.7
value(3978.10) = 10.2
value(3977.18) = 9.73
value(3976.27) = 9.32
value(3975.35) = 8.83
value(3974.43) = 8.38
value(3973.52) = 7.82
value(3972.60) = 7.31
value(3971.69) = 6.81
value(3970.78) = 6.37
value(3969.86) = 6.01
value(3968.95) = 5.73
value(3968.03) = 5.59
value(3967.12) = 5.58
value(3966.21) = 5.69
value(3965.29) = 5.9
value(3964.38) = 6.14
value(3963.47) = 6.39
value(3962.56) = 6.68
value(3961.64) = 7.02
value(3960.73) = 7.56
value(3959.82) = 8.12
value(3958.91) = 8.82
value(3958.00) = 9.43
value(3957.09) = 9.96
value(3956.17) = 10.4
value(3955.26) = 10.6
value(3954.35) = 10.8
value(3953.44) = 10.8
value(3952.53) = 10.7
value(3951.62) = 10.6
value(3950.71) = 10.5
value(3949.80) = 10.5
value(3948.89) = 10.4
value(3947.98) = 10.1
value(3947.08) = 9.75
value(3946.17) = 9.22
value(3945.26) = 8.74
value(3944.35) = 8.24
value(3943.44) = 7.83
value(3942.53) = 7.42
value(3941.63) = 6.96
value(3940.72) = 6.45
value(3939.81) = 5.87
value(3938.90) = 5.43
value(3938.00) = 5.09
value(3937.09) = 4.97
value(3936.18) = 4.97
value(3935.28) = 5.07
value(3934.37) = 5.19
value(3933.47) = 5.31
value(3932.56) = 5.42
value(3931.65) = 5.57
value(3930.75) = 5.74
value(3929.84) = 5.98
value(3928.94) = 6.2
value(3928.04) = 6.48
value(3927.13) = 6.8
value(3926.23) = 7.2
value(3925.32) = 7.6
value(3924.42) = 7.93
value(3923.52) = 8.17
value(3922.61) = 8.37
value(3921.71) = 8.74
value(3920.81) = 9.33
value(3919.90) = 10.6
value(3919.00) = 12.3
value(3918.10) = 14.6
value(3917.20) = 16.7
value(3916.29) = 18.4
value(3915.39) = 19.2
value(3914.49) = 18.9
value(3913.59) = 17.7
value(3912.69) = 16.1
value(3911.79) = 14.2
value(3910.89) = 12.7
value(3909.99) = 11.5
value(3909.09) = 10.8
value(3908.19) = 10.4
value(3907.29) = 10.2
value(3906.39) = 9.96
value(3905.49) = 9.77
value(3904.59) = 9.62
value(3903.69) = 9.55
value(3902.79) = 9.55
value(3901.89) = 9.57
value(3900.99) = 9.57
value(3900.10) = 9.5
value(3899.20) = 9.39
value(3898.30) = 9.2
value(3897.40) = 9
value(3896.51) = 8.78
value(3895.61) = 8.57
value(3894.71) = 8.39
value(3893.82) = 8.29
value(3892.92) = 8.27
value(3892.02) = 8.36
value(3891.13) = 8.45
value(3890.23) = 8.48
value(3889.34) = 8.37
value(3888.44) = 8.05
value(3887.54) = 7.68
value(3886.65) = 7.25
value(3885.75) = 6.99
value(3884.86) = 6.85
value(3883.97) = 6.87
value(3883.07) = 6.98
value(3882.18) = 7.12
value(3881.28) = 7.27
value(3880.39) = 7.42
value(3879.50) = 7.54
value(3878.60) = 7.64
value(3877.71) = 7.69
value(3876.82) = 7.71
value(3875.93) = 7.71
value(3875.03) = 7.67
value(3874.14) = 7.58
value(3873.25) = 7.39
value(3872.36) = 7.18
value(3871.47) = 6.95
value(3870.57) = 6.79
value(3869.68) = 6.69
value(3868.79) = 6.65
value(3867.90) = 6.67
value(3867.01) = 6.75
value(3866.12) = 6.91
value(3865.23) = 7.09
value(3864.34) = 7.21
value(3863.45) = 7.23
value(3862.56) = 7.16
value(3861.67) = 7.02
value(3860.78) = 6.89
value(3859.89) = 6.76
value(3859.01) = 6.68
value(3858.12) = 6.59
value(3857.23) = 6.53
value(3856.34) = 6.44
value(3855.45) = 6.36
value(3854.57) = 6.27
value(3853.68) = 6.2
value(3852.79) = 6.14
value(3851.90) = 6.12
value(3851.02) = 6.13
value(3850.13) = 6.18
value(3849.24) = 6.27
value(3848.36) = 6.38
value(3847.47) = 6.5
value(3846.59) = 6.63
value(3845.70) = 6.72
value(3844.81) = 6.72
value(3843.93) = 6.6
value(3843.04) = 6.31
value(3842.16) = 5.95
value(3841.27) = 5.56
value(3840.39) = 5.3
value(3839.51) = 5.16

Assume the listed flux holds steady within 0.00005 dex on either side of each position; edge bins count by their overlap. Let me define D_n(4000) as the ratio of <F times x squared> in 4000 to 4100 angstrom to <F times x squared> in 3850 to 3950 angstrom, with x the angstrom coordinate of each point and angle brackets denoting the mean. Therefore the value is 1.78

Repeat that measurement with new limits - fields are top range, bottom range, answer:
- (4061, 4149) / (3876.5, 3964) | 1.64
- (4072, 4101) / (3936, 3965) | 1.79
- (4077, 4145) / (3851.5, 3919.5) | 1.70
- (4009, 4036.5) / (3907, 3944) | 1.57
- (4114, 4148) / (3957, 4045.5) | 1.18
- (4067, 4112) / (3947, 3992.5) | 1.50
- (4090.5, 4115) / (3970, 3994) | 1.29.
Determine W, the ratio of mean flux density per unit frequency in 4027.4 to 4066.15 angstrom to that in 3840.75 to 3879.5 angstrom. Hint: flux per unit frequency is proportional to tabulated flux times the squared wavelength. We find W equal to 2.23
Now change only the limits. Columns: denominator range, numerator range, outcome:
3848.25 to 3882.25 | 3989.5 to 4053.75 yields 2.16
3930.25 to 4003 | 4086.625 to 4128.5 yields 1.54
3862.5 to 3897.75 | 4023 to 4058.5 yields 1.98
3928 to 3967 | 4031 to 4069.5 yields 1.89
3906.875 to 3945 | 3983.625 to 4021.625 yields 1.51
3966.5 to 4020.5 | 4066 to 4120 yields 1.19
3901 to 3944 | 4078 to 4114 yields 1.60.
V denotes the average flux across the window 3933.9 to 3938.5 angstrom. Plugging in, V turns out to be 5.07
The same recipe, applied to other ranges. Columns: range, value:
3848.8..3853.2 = 6.17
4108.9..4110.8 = 12.9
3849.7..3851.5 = 6.17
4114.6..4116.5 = 14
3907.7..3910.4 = 10.9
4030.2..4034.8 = 12.7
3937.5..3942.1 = 5.96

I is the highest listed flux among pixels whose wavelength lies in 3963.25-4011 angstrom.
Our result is 14.4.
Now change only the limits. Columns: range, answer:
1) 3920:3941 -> 9.33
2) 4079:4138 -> 15.5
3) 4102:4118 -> 14.1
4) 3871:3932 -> 19.2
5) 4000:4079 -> 14.7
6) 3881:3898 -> 9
